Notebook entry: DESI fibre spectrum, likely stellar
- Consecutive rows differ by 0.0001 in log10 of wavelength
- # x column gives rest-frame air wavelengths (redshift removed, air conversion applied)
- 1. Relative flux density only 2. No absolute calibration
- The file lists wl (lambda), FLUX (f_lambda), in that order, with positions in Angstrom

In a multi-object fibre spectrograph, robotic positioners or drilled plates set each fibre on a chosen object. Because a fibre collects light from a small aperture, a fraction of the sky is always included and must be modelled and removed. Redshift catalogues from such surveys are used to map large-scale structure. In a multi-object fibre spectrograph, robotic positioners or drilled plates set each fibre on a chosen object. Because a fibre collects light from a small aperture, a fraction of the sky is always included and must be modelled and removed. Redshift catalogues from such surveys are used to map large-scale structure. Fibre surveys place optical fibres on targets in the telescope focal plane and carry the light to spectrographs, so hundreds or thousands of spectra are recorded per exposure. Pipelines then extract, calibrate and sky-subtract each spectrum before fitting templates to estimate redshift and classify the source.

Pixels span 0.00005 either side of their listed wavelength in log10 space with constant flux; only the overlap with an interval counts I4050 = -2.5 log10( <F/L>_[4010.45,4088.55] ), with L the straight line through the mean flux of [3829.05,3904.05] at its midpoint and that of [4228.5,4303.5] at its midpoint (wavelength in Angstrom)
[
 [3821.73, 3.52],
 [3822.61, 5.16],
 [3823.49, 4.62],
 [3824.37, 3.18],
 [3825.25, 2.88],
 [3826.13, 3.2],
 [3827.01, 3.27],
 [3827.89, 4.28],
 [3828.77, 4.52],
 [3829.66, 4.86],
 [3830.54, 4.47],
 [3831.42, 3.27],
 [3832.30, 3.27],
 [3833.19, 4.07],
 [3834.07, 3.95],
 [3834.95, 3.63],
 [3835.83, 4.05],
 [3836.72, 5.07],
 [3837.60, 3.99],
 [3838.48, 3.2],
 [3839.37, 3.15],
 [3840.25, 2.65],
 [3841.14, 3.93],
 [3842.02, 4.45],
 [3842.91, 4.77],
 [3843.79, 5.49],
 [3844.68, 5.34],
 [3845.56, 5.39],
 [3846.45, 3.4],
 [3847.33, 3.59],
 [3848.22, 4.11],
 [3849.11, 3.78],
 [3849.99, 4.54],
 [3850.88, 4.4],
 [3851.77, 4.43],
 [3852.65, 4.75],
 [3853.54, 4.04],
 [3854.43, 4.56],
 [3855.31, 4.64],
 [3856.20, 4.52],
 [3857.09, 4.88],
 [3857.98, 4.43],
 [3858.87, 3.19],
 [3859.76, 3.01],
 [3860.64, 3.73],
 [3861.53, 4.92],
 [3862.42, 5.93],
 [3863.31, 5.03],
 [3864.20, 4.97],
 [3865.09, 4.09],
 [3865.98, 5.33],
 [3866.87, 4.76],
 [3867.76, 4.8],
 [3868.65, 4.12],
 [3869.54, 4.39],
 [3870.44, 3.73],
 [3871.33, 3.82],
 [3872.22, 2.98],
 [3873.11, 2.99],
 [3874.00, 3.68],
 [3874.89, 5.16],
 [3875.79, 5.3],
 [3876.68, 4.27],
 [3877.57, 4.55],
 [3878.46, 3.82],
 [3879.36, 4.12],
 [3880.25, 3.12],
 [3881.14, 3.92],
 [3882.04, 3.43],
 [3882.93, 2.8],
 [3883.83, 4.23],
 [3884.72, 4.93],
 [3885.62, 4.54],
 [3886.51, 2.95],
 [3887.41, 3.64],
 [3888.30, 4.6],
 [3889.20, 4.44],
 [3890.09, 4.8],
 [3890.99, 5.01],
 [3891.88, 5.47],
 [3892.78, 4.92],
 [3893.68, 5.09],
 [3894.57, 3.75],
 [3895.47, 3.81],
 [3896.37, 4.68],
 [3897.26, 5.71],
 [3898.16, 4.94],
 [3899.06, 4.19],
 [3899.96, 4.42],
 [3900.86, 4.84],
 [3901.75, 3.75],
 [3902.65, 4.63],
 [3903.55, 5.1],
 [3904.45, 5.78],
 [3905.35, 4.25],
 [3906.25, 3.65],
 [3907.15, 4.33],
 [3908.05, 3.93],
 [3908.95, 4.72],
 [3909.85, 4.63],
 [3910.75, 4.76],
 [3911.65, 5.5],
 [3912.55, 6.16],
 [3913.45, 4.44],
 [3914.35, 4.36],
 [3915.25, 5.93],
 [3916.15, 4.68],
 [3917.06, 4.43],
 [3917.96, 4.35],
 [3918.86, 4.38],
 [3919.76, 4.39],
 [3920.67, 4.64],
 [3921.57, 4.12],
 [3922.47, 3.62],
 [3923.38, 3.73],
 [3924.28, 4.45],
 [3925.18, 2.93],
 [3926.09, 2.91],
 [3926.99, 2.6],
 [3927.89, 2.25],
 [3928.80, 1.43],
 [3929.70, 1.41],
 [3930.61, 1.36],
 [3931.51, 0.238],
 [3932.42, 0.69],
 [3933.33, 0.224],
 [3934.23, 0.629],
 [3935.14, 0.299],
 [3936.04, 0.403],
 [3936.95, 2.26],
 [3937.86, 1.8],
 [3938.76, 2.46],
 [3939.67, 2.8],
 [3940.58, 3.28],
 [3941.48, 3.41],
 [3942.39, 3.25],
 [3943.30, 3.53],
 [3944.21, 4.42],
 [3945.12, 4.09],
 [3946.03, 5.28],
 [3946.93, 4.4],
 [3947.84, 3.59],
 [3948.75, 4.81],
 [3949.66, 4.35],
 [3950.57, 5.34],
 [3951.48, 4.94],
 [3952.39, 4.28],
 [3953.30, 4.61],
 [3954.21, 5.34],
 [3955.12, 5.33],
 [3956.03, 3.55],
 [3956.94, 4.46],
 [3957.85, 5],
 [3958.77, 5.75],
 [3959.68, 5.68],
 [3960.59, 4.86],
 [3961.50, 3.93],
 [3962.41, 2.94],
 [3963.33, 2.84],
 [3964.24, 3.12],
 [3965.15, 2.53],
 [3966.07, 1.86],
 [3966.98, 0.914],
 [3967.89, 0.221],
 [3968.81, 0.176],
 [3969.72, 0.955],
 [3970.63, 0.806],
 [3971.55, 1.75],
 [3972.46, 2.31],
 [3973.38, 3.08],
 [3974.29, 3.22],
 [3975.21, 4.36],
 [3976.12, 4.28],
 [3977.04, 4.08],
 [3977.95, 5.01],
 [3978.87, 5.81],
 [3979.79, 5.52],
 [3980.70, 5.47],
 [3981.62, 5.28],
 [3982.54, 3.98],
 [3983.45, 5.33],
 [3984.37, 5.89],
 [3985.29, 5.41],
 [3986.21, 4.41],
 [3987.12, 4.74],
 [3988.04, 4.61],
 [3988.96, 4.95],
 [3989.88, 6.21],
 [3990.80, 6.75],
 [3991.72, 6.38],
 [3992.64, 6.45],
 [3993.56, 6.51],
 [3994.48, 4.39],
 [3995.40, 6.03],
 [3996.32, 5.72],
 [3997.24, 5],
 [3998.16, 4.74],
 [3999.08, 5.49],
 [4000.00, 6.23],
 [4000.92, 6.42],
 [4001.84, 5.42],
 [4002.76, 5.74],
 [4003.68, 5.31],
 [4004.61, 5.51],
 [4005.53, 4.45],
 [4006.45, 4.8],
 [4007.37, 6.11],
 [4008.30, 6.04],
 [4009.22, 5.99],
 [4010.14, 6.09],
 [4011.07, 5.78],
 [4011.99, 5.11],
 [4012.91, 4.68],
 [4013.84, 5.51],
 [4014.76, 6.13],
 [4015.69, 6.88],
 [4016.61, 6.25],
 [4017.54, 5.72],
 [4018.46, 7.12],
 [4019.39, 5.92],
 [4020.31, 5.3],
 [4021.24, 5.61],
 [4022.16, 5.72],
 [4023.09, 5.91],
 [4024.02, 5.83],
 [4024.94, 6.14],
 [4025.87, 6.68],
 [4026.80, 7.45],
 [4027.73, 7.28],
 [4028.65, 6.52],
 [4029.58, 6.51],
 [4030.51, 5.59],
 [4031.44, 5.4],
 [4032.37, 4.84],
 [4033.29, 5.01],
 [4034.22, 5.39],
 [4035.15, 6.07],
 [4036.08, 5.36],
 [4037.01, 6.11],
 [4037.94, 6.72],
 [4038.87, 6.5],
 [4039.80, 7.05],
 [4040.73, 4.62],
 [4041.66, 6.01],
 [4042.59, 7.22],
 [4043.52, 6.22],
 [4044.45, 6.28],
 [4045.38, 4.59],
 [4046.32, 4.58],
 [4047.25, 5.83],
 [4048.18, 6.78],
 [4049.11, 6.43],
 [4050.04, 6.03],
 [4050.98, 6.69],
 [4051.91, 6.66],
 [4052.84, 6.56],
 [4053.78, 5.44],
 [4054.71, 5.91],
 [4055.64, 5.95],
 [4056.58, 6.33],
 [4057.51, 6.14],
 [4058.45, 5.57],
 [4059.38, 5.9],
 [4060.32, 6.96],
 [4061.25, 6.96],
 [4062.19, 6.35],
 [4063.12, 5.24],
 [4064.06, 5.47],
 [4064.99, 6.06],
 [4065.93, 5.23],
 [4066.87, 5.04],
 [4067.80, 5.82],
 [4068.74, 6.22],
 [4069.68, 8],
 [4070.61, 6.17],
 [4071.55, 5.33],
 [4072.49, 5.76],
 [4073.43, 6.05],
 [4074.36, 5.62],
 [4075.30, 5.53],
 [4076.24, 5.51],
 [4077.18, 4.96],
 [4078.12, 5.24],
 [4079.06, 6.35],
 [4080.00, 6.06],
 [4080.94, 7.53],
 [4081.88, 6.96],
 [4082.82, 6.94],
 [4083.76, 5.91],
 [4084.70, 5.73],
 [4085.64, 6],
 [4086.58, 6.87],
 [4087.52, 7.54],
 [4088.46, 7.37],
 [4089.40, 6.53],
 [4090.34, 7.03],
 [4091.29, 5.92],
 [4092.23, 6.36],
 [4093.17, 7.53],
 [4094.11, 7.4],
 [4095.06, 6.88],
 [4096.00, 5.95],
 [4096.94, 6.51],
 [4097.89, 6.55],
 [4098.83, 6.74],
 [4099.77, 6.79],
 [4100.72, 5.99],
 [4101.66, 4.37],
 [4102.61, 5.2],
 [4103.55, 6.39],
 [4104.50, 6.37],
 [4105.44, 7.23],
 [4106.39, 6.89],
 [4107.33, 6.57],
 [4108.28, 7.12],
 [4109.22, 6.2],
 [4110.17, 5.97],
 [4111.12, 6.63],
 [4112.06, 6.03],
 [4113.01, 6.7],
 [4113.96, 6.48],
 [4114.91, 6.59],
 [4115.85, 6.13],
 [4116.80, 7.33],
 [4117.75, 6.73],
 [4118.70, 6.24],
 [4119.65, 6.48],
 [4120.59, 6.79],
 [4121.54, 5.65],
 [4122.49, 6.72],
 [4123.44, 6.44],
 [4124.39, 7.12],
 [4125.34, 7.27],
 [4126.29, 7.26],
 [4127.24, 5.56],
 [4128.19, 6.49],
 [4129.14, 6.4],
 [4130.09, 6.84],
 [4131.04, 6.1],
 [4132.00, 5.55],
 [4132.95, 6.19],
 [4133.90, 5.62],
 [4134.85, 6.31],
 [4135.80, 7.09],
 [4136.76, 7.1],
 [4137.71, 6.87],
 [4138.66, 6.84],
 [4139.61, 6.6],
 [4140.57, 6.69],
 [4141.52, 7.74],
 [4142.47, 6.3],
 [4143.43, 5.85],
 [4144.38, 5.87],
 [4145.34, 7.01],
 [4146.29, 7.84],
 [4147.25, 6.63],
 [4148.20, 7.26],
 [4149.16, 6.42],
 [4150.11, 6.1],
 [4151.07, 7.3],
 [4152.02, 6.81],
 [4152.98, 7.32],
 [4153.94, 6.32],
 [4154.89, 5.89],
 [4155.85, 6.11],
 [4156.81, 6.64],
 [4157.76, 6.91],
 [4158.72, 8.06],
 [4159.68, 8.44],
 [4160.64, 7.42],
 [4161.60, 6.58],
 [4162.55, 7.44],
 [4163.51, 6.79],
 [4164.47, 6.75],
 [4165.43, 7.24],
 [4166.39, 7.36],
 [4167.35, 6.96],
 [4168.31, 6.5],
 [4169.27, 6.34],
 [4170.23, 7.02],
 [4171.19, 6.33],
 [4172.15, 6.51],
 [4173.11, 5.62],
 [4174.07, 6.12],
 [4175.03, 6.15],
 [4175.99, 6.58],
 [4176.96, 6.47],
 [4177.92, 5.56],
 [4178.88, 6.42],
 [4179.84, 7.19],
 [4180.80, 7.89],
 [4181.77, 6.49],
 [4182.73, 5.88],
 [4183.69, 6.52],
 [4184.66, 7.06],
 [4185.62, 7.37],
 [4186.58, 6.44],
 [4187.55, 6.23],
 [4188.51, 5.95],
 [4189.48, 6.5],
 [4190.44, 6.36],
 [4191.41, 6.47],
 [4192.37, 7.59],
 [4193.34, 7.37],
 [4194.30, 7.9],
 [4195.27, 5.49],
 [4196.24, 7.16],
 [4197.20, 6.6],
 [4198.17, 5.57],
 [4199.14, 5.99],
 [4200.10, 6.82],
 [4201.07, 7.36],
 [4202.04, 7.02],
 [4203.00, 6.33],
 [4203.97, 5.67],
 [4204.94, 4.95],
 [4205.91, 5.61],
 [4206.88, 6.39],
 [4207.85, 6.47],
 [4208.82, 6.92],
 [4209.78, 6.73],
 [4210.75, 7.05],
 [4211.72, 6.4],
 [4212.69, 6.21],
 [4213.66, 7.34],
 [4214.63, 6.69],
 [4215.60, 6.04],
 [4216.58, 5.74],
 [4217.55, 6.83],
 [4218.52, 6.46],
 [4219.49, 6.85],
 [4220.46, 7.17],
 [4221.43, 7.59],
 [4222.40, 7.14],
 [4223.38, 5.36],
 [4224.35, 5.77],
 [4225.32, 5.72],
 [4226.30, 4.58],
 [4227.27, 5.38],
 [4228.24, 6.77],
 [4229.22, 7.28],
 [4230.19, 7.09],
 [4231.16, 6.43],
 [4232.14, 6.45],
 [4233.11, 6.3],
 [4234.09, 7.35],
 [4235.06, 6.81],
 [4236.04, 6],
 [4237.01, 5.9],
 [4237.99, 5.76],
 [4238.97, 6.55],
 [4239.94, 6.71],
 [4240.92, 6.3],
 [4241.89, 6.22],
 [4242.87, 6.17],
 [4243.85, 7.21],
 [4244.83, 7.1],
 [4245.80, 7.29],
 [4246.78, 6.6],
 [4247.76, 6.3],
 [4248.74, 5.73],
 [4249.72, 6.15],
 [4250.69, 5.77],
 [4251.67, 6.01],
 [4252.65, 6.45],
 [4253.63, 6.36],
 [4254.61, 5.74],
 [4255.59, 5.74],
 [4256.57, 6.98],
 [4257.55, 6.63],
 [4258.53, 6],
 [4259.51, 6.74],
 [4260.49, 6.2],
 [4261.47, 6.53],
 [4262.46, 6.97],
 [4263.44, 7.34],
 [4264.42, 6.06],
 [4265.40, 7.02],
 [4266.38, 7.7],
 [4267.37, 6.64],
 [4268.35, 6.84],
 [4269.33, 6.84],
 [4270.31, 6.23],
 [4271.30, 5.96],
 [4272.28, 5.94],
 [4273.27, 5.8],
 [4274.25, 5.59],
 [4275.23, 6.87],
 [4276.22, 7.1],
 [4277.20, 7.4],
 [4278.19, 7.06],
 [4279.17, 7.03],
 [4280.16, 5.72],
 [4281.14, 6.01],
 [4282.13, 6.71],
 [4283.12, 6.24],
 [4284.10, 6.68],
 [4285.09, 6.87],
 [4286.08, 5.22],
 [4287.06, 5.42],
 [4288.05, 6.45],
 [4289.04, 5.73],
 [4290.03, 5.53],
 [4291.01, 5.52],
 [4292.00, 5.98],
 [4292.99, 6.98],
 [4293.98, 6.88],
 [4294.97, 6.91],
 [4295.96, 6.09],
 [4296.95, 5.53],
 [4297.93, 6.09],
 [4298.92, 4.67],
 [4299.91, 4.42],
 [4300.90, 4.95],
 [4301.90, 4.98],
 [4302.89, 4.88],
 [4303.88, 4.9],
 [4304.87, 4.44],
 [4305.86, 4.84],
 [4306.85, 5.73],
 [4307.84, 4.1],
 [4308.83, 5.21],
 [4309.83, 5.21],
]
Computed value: -0.16 mag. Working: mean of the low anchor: 4.28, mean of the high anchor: 6.31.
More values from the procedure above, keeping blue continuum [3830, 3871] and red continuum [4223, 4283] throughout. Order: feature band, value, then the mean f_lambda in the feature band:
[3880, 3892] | 0.09 mag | 4.12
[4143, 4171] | -0.16 mag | 6.86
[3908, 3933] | 0.26 mag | 3.66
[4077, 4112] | -0.16 mag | 6.46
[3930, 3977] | 0.49 mag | 3.06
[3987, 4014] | -0.11 mag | 5.58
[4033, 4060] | -0.13 mag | 6.01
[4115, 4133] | -0.14 mag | 6.5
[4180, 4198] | -0.11 mag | 6.72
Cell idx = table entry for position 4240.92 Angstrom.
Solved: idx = 6.3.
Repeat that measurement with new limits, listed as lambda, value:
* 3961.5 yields 3.93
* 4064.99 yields 6.06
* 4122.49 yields 6.72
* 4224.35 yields 5.77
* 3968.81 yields 0.176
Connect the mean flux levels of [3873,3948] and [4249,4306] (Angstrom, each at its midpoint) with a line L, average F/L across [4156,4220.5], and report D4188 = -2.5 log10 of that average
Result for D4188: -0.19 mag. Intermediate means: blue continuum 3.8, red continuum 6.15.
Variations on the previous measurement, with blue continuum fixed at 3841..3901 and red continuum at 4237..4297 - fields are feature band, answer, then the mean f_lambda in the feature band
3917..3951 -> 0.48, 3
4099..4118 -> -0.15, 6.39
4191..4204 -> -0.11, 6.71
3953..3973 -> 0.47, 3.12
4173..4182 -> -0.10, 6.48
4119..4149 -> -0.16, 6.59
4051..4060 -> -0.15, 6.1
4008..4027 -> -0.17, 5.97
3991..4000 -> -0.14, 5.7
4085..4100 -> -0.22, 6.74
